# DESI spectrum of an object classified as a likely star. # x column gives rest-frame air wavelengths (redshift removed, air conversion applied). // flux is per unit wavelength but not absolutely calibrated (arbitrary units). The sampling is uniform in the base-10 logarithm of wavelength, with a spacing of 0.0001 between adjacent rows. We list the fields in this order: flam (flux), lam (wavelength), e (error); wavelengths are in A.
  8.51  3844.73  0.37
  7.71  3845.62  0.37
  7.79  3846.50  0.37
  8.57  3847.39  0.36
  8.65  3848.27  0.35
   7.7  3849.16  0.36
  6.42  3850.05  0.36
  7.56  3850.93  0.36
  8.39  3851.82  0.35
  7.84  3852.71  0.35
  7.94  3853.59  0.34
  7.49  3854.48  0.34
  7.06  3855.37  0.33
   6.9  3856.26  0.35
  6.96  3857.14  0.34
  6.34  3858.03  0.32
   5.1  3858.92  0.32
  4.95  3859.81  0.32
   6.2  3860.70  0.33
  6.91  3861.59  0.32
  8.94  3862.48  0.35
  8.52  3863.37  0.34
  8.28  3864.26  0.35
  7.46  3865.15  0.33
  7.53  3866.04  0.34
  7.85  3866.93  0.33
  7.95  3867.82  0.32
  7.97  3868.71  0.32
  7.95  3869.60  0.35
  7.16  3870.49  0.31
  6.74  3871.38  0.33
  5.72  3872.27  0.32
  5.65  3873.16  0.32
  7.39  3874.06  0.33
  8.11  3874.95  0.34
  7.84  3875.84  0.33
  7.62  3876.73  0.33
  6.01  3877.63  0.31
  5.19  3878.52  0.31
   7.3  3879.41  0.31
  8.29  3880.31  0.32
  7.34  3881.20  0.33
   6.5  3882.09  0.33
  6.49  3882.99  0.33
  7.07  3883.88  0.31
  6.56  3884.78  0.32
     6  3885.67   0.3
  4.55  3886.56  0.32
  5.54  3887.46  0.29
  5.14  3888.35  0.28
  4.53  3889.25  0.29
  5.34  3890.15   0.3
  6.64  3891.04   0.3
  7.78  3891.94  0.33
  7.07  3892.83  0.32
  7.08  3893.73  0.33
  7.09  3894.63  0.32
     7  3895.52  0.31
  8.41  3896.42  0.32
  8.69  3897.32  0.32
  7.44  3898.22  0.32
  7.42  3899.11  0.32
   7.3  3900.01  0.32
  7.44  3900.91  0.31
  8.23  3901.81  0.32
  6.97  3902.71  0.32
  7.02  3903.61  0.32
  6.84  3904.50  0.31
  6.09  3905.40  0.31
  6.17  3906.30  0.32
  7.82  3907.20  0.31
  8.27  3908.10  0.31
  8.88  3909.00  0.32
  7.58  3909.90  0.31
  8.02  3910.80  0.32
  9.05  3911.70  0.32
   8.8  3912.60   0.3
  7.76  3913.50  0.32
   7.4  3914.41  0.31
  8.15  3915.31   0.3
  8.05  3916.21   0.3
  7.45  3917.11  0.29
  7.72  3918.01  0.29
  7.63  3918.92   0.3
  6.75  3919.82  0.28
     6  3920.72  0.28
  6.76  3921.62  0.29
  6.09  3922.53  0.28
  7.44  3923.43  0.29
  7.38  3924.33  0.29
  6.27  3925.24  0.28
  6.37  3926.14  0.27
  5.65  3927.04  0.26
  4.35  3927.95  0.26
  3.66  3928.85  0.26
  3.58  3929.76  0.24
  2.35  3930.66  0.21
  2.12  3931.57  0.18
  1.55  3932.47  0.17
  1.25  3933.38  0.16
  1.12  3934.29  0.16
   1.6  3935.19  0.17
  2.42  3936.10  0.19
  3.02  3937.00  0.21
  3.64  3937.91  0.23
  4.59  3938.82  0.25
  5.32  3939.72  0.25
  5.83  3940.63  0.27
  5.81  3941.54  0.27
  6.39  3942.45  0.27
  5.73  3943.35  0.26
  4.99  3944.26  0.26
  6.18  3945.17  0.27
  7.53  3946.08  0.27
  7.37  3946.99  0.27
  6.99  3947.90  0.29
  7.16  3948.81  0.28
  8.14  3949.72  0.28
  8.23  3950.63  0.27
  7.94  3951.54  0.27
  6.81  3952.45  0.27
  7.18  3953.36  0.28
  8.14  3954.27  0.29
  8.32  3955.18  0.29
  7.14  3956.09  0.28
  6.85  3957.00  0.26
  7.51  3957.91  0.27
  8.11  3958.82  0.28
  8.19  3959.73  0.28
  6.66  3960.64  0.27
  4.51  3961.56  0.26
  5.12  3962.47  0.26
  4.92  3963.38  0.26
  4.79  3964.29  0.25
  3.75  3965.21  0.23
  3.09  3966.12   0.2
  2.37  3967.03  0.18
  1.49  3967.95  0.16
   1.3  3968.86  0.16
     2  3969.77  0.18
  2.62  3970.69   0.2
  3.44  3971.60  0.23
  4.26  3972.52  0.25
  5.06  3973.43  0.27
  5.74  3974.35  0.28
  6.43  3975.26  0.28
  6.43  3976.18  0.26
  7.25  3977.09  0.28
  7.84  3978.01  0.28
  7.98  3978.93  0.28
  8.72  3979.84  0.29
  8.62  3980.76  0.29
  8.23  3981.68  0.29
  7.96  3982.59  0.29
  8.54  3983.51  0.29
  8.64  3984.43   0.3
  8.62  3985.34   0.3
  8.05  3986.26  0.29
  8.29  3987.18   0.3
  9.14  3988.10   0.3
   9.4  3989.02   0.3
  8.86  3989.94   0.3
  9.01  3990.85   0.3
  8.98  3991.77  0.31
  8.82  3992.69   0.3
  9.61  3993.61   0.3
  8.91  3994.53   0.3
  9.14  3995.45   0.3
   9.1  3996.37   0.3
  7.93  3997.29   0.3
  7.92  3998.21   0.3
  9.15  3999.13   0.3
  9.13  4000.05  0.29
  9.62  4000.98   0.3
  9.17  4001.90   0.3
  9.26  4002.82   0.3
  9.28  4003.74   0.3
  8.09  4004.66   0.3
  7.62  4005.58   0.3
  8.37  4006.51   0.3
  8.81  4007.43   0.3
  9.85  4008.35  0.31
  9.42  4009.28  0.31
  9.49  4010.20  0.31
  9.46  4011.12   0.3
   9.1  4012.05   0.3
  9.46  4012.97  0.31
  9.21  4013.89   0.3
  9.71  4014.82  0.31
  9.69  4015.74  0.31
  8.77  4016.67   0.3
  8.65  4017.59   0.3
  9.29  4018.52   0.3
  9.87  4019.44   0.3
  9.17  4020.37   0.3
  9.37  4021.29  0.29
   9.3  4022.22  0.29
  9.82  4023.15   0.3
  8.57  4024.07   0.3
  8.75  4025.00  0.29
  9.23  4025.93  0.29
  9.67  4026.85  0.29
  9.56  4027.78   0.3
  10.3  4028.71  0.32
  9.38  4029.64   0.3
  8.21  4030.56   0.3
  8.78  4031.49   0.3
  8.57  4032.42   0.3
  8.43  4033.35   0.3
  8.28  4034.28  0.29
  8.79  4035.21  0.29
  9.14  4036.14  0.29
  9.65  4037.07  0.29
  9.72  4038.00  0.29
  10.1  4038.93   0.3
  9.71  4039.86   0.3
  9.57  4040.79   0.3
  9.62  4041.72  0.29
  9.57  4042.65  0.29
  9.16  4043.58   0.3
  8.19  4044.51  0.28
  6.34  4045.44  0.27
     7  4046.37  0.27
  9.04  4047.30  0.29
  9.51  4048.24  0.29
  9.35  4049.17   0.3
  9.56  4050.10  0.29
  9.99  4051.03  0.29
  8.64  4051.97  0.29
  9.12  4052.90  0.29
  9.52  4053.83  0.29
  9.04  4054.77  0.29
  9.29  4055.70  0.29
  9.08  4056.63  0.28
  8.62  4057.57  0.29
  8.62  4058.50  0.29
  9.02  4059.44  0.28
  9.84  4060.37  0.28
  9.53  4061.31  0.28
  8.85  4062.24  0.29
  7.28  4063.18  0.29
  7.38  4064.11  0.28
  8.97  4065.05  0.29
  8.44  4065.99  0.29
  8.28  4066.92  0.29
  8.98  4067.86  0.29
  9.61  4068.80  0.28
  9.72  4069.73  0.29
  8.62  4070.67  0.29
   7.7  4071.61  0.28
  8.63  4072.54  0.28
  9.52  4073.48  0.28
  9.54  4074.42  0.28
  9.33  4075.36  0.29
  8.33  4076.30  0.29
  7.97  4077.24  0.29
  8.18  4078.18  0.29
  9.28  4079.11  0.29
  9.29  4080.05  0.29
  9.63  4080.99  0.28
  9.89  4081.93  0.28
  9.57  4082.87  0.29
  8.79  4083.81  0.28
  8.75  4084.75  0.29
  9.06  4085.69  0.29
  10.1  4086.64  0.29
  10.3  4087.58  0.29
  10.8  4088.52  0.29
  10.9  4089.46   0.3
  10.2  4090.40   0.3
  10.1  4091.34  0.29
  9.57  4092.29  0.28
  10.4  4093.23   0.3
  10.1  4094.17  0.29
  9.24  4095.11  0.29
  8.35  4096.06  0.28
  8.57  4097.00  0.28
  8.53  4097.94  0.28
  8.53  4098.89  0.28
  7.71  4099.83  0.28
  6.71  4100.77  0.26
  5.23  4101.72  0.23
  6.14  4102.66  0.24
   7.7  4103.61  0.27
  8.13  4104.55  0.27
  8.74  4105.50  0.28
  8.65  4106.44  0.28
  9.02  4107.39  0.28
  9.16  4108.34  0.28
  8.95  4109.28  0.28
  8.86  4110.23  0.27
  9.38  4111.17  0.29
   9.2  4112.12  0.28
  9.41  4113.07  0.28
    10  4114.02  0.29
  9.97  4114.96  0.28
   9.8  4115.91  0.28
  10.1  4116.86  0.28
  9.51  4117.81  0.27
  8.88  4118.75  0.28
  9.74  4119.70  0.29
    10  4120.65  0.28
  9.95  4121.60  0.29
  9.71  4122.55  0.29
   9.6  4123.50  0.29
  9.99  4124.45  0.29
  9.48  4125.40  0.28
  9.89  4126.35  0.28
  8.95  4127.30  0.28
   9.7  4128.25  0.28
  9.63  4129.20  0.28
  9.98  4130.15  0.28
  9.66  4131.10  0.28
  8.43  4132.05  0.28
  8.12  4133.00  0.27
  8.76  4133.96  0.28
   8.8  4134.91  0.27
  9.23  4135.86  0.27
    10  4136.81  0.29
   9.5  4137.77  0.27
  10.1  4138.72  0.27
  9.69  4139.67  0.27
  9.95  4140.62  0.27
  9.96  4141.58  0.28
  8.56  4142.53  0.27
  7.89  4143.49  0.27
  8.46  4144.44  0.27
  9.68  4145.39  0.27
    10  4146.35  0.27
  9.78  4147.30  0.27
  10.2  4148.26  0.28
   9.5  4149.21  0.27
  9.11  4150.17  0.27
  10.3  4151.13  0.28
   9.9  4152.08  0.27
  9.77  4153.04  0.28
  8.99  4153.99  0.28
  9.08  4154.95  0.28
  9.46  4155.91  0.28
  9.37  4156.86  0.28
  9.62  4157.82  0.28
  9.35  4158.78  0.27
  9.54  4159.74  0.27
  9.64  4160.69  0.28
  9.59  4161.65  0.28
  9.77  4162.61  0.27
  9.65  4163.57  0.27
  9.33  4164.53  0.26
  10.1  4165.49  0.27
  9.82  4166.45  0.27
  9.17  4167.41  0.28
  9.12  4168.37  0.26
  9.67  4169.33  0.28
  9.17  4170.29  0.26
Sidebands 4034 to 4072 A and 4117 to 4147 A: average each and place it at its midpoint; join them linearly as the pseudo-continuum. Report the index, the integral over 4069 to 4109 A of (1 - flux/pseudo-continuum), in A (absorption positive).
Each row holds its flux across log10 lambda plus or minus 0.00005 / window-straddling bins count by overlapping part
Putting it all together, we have 1.0 A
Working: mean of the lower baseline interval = 8.94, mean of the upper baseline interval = 9.42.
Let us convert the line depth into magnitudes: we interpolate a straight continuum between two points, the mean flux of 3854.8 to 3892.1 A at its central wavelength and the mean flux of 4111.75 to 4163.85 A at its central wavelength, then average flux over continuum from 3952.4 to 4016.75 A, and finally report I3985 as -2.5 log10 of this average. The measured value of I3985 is 0.07 mag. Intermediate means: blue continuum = 6.79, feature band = 7.47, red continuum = 9.51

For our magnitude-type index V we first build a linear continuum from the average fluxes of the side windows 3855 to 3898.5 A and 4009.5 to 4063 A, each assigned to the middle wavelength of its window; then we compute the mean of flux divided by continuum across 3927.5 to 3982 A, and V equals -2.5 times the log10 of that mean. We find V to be 0.44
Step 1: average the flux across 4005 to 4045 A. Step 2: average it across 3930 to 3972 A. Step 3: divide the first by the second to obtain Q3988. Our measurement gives 1.83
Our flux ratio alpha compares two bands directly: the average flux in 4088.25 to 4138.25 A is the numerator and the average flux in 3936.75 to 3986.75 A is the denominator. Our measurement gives 1.5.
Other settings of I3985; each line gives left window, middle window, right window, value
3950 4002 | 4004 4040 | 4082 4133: -0.176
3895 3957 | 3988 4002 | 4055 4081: -0.187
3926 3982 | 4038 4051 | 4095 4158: -0.227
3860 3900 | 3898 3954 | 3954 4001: 0.125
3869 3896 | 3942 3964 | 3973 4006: 0.127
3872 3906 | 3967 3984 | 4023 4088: 0.370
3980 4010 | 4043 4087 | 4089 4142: 0.016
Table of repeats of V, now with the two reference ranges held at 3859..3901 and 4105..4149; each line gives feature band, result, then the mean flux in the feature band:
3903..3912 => -0.05 mag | 7.54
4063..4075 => 0.02 mag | 8.71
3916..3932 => 0.25 mag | 5.84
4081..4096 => -0.09 mag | 9.8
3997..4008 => -0.07 mag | 8.72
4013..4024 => -0.12 mag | 9.33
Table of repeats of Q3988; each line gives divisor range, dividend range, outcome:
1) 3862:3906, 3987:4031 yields 1.29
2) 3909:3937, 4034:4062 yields 1.60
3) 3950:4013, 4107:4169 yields 1.28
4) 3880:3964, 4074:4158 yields 1.45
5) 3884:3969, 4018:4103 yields 1.47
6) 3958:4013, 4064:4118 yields 1.23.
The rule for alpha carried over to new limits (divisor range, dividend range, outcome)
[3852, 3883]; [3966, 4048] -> 1.15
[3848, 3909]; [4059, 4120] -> 1.27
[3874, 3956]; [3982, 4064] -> 1.40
